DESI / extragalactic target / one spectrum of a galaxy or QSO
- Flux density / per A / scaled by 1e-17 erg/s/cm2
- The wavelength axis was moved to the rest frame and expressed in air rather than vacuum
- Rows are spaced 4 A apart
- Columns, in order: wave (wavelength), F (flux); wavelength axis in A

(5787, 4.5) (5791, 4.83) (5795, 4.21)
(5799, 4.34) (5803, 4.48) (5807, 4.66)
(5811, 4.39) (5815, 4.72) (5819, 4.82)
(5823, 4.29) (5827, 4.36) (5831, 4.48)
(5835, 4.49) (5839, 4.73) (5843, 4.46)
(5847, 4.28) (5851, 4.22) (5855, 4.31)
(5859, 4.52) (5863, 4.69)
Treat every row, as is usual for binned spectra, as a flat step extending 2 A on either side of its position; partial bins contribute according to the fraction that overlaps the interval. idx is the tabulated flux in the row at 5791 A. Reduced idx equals 4.83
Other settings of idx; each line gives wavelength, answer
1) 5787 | 4.5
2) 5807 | 4.66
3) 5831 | 4.48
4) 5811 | 4.39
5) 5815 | 4.72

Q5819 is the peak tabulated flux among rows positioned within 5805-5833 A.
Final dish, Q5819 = 4.82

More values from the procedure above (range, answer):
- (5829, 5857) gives 4.73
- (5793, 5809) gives 4.66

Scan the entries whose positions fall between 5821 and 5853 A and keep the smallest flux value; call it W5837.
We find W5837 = 4.22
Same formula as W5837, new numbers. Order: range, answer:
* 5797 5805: 4.34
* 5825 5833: 4.36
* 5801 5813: 4.39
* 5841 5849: 4.28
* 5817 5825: 4.29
